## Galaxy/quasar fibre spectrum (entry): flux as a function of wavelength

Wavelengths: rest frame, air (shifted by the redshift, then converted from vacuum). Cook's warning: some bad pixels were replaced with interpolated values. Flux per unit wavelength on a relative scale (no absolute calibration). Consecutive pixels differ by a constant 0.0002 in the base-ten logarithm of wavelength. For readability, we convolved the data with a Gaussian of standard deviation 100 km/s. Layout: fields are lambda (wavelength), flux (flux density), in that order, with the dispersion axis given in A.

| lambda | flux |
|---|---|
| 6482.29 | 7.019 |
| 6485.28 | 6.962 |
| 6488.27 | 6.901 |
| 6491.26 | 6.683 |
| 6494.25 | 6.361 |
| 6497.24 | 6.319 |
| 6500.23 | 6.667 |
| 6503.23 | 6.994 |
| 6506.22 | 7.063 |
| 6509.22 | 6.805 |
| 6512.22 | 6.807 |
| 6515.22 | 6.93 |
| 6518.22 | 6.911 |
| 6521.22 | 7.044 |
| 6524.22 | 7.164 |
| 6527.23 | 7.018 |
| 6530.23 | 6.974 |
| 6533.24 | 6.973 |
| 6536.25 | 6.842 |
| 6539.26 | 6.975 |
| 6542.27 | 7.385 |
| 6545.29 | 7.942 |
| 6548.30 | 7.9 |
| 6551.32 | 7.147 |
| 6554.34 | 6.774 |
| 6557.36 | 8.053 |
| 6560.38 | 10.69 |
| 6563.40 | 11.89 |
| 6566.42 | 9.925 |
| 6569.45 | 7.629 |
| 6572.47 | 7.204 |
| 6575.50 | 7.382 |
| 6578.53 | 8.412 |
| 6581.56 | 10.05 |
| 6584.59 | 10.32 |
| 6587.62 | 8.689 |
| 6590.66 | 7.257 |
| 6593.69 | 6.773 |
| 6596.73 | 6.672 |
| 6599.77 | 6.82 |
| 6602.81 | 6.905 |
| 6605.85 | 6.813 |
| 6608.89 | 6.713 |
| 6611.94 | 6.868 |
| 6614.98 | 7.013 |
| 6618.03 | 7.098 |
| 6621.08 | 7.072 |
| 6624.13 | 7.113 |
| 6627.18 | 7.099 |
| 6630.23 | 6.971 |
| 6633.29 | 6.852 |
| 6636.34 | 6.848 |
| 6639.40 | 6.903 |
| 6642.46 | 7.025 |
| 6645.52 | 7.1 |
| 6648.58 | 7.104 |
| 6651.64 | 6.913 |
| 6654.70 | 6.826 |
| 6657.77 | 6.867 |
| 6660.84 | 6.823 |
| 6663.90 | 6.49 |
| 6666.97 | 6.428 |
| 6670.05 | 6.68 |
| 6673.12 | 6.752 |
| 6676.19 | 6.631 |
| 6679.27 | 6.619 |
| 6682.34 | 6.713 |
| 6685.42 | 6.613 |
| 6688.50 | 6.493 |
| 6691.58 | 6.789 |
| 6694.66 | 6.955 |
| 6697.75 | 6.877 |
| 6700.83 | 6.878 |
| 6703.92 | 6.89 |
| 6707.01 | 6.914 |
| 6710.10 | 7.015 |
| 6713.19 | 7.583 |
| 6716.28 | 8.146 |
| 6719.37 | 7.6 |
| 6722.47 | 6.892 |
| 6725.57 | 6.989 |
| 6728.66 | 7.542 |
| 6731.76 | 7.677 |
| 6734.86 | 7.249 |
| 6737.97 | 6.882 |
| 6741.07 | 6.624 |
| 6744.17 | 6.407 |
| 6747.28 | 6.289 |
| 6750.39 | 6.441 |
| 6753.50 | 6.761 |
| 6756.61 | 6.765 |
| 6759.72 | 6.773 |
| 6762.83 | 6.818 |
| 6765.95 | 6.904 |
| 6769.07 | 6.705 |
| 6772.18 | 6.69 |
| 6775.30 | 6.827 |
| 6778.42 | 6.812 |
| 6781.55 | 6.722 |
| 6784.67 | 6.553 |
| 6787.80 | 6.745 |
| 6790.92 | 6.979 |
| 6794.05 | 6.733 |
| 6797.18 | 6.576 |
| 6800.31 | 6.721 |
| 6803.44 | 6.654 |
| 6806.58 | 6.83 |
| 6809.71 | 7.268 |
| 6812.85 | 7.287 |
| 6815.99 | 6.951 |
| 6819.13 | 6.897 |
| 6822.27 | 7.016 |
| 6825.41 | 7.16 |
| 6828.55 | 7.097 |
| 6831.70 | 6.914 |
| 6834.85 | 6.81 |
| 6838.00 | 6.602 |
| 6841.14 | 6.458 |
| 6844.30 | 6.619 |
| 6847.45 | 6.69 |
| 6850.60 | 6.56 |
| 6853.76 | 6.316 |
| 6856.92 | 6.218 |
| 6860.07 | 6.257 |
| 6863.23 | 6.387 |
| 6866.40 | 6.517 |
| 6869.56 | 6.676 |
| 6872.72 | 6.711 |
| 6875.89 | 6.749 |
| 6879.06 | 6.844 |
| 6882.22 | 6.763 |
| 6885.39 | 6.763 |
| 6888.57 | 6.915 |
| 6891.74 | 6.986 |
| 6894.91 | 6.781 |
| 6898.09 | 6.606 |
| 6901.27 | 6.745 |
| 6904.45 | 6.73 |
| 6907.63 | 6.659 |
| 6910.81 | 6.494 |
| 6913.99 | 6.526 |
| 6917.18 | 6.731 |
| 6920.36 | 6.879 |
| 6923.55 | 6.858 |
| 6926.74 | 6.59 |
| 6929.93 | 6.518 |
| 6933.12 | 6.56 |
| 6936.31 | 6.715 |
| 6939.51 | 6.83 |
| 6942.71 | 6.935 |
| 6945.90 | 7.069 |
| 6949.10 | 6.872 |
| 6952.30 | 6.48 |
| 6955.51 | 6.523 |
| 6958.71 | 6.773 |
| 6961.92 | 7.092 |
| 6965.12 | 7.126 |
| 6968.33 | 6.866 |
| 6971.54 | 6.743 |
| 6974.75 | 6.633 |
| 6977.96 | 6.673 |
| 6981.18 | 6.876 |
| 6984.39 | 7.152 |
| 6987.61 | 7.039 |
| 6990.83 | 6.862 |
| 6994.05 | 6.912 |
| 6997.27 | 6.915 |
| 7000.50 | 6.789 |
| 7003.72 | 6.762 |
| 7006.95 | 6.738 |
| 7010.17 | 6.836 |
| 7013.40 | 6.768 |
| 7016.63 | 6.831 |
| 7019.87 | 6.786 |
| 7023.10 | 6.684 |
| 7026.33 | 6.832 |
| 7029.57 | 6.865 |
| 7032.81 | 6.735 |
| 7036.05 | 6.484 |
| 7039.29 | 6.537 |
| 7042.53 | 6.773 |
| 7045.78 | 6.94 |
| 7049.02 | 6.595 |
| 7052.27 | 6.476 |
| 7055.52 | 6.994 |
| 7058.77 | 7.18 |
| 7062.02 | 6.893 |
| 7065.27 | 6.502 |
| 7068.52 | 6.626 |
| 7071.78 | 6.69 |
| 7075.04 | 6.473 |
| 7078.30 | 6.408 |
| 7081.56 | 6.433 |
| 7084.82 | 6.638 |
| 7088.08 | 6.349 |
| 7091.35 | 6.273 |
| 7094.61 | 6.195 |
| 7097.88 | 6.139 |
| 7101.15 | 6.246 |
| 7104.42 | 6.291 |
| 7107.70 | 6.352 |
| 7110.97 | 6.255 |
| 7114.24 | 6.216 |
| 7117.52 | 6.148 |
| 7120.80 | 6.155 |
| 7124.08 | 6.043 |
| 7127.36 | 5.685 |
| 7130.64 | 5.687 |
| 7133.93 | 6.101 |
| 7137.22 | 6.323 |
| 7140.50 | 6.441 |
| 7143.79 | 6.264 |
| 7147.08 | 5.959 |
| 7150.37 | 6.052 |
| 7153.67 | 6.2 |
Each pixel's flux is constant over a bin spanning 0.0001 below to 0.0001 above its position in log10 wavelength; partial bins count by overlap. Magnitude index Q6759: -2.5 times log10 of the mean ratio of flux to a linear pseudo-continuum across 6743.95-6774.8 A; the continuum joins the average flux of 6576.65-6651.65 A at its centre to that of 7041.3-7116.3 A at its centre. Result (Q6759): 0.07 mag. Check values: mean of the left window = 7.34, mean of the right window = 6.51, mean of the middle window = 6.67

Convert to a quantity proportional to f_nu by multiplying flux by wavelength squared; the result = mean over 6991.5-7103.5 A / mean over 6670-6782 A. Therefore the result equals 1.06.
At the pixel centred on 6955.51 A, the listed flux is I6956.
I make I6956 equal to 6.523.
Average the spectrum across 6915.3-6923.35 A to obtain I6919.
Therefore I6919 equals 6.8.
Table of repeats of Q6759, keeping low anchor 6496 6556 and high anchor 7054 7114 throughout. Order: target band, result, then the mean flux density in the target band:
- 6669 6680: 0.03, 6.67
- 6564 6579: -0.19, 8.32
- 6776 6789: 0.01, 6.71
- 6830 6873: 0.03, 6.55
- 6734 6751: 0.03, 6.63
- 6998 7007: -0.03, 6.78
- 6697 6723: -0.06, 7.22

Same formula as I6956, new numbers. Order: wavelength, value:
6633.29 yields 6.852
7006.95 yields 6.738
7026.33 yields 6.832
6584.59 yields 10.32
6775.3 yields 6.827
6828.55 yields 7.097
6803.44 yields 6.654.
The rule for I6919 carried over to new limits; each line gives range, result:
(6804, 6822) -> 7.02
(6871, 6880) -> 6.76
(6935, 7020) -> 6.84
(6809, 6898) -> 6.75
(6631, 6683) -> 6.8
